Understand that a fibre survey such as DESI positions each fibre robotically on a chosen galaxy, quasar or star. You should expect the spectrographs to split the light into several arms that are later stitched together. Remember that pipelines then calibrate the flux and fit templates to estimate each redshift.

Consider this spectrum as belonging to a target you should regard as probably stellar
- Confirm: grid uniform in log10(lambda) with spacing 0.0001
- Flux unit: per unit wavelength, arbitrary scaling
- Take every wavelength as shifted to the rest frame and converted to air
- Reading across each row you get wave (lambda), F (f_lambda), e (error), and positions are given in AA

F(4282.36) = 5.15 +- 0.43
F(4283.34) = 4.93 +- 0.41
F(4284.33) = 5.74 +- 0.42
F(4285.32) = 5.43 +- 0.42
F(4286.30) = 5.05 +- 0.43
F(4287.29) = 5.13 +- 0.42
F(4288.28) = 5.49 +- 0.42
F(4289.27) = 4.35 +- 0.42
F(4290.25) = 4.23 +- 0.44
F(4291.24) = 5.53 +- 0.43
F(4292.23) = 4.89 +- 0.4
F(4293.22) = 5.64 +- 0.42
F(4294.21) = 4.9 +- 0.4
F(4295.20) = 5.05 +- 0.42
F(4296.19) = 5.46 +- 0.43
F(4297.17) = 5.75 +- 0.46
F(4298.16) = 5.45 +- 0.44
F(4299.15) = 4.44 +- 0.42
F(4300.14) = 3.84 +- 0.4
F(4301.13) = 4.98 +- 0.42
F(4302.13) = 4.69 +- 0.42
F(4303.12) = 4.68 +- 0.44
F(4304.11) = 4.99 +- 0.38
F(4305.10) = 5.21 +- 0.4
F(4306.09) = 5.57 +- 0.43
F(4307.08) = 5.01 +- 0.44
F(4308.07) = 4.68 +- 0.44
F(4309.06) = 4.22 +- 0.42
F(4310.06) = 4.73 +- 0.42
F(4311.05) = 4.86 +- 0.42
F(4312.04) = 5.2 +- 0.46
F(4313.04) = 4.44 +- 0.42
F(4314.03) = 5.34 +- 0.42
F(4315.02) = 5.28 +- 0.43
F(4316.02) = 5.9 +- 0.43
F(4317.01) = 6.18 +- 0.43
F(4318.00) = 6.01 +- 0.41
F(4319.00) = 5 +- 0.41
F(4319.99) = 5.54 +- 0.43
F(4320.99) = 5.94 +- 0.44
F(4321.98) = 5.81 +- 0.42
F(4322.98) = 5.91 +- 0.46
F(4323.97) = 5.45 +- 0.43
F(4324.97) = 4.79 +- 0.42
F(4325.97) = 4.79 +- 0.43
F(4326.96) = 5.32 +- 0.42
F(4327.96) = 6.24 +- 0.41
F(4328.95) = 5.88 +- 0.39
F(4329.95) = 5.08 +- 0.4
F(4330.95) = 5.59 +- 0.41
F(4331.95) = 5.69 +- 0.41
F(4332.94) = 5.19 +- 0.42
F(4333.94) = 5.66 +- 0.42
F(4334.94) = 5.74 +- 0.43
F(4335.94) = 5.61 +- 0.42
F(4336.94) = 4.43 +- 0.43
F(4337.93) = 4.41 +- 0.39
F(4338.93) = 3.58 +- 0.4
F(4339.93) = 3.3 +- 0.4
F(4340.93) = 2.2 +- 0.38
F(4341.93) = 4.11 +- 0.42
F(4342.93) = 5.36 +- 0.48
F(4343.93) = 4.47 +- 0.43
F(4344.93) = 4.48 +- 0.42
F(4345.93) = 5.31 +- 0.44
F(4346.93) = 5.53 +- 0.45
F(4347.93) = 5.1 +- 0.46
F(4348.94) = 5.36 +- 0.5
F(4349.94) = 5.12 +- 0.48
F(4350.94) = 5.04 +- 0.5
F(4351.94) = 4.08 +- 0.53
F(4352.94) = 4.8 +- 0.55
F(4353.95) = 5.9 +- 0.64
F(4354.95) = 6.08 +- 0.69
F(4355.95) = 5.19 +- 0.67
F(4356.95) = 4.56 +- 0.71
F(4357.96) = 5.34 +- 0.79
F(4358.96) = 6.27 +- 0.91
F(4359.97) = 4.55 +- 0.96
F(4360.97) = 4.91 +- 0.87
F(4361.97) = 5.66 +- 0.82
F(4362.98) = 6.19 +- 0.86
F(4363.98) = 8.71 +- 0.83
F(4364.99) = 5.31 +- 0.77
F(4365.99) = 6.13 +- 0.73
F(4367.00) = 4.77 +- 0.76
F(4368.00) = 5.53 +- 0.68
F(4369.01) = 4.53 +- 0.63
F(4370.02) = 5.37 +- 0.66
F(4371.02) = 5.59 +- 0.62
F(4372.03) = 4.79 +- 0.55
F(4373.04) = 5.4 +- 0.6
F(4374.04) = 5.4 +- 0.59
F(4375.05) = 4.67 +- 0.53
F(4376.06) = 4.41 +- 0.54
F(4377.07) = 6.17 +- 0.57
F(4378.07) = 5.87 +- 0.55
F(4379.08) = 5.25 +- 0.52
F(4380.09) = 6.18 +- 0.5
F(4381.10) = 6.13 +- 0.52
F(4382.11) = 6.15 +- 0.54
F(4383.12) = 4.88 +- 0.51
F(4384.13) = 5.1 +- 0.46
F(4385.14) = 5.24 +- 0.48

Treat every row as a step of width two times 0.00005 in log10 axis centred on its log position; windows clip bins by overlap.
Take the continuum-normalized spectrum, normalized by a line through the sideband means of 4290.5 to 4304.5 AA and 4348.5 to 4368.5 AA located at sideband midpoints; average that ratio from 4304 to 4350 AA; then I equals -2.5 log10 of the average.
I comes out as 0.03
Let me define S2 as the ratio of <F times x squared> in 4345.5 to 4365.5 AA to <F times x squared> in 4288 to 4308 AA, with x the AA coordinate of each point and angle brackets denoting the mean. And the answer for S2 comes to 1.12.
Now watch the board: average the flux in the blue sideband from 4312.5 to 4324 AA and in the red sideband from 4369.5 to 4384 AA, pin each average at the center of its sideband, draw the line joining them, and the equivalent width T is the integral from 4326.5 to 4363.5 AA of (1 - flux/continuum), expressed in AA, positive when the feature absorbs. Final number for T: 3.0 AA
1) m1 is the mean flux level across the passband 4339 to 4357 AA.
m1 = 4.75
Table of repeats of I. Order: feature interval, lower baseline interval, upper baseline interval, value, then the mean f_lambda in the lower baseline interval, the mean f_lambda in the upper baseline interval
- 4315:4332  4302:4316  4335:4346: -0.195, 4.96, 4.32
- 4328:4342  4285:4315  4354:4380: 0.091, 4.98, 5.49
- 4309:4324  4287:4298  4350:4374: -0.032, 5.14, 5.42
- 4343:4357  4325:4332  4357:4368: 0.106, 5.45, 5.72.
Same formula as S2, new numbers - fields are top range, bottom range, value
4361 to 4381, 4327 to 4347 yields 1.16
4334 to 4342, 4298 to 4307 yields 0.89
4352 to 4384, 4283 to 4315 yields 1.13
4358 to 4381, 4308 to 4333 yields 1.06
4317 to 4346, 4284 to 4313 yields 1.03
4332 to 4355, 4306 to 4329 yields 0.91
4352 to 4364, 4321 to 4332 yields 1.01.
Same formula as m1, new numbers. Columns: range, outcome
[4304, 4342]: 5.11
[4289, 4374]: 5.16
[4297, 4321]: 5.09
